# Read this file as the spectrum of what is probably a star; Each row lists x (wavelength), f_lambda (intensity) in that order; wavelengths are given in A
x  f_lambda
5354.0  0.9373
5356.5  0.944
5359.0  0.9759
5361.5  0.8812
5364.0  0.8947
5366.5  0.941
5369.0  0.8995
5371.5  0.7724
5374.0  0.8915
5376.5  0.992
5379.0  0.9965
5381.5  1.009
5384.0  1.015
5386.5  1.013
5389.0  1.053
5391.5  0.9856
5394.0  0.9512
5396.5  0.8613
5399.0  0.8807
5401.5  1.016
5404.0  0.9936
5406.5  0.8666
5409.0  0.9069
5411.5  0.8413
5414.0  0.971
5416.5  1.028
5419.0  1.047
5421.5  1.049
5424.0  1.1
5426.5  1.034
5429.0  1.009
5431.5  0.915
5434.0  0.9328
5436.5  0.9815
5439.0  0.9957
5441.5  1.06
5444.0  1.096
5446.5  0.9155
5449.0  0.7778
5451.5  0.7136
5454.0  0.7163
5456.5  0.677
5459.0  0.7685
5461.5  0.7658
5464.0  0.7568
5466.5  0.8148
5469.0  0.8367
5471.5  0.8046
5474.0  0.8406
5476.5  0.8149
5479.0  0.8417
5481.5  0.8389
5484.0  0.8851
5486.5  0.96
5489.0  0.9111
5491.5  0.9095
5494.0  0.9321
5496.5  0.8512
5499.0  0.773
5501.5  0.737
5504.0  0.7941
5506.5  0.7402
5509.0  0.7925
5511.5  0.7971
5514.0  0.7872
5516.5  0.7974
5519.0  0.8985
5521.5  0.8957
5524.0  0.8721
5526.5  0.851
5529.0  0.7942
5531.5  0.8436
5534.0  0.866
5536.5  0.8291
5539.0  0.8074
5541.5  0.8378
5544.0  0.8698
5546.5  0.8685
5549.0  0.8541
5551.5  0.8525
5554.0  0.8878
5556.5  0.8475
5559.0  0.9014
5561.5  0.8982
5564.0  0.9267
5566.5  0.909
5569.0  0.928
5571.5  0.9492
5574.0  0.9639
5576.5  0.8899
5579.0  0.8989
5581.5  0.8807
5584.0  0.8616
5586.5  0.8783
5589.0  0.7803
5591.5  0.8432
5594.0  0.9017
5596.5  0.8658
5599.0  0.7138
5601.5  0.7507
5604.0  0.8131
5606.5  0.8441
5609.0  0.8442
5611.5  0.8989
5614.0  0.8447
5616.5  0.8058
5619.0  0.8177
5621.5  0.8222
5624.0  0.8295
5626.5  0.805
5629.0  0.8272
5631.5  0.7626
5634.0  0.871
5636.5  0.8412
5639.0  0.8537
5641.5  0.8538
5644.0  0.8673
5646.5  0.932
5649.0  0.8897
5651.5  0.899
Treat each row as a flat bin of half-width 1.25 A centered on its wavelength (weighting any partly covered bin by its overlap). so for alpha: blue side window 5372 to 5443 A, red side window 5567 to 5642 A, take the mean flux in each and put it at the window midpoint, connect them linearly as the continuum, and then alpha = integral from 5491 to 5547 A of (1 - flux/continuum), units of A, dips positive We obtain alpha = 4.5 A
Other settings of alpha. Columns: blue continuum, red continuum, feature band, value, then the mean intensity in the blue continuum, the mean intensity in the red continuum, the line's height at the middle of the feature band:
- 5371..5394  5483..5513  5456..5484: 2.2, 0.975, 0.839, 0.872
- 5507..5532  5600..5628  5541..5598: -3.8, 0.83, 0.824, 0.827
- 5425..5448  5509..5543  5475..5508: 1.9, 0.992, 0.835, 0.896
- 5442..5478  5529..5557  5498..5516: 1.2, 0.813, 0.849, 0.833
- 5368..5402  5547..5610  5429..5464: 2.0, 0.952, 0.867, 0.925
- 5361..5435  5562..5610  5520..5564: 1.4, 0.959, 0.866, 0.888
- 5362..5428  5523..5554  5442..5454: 0.6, 0.961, 0.847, 0.919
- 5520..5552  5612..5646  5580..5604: 0.3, 0.85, 0.835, 0.841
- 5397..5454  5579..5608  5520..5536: 0.5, 0.954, 0.833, 0.88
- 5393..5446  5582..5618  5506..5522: 1.5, 0.977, 0.833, 0.902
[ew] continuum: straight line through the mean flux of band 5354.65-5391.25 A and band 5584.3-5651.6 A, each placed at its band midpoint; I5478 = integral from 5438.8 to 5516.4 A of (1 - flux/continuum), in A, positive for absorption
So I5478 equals 6.0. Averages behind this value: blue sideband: 0.949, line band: 0.833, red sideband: 0.838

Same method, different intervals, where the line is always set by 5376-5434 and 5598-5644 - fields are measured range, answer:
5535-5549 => 0.58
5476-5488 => 0.66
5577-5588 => -0.34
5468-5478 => 1.14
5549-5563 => -0.09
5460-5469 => 1.43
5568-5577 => -0.82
